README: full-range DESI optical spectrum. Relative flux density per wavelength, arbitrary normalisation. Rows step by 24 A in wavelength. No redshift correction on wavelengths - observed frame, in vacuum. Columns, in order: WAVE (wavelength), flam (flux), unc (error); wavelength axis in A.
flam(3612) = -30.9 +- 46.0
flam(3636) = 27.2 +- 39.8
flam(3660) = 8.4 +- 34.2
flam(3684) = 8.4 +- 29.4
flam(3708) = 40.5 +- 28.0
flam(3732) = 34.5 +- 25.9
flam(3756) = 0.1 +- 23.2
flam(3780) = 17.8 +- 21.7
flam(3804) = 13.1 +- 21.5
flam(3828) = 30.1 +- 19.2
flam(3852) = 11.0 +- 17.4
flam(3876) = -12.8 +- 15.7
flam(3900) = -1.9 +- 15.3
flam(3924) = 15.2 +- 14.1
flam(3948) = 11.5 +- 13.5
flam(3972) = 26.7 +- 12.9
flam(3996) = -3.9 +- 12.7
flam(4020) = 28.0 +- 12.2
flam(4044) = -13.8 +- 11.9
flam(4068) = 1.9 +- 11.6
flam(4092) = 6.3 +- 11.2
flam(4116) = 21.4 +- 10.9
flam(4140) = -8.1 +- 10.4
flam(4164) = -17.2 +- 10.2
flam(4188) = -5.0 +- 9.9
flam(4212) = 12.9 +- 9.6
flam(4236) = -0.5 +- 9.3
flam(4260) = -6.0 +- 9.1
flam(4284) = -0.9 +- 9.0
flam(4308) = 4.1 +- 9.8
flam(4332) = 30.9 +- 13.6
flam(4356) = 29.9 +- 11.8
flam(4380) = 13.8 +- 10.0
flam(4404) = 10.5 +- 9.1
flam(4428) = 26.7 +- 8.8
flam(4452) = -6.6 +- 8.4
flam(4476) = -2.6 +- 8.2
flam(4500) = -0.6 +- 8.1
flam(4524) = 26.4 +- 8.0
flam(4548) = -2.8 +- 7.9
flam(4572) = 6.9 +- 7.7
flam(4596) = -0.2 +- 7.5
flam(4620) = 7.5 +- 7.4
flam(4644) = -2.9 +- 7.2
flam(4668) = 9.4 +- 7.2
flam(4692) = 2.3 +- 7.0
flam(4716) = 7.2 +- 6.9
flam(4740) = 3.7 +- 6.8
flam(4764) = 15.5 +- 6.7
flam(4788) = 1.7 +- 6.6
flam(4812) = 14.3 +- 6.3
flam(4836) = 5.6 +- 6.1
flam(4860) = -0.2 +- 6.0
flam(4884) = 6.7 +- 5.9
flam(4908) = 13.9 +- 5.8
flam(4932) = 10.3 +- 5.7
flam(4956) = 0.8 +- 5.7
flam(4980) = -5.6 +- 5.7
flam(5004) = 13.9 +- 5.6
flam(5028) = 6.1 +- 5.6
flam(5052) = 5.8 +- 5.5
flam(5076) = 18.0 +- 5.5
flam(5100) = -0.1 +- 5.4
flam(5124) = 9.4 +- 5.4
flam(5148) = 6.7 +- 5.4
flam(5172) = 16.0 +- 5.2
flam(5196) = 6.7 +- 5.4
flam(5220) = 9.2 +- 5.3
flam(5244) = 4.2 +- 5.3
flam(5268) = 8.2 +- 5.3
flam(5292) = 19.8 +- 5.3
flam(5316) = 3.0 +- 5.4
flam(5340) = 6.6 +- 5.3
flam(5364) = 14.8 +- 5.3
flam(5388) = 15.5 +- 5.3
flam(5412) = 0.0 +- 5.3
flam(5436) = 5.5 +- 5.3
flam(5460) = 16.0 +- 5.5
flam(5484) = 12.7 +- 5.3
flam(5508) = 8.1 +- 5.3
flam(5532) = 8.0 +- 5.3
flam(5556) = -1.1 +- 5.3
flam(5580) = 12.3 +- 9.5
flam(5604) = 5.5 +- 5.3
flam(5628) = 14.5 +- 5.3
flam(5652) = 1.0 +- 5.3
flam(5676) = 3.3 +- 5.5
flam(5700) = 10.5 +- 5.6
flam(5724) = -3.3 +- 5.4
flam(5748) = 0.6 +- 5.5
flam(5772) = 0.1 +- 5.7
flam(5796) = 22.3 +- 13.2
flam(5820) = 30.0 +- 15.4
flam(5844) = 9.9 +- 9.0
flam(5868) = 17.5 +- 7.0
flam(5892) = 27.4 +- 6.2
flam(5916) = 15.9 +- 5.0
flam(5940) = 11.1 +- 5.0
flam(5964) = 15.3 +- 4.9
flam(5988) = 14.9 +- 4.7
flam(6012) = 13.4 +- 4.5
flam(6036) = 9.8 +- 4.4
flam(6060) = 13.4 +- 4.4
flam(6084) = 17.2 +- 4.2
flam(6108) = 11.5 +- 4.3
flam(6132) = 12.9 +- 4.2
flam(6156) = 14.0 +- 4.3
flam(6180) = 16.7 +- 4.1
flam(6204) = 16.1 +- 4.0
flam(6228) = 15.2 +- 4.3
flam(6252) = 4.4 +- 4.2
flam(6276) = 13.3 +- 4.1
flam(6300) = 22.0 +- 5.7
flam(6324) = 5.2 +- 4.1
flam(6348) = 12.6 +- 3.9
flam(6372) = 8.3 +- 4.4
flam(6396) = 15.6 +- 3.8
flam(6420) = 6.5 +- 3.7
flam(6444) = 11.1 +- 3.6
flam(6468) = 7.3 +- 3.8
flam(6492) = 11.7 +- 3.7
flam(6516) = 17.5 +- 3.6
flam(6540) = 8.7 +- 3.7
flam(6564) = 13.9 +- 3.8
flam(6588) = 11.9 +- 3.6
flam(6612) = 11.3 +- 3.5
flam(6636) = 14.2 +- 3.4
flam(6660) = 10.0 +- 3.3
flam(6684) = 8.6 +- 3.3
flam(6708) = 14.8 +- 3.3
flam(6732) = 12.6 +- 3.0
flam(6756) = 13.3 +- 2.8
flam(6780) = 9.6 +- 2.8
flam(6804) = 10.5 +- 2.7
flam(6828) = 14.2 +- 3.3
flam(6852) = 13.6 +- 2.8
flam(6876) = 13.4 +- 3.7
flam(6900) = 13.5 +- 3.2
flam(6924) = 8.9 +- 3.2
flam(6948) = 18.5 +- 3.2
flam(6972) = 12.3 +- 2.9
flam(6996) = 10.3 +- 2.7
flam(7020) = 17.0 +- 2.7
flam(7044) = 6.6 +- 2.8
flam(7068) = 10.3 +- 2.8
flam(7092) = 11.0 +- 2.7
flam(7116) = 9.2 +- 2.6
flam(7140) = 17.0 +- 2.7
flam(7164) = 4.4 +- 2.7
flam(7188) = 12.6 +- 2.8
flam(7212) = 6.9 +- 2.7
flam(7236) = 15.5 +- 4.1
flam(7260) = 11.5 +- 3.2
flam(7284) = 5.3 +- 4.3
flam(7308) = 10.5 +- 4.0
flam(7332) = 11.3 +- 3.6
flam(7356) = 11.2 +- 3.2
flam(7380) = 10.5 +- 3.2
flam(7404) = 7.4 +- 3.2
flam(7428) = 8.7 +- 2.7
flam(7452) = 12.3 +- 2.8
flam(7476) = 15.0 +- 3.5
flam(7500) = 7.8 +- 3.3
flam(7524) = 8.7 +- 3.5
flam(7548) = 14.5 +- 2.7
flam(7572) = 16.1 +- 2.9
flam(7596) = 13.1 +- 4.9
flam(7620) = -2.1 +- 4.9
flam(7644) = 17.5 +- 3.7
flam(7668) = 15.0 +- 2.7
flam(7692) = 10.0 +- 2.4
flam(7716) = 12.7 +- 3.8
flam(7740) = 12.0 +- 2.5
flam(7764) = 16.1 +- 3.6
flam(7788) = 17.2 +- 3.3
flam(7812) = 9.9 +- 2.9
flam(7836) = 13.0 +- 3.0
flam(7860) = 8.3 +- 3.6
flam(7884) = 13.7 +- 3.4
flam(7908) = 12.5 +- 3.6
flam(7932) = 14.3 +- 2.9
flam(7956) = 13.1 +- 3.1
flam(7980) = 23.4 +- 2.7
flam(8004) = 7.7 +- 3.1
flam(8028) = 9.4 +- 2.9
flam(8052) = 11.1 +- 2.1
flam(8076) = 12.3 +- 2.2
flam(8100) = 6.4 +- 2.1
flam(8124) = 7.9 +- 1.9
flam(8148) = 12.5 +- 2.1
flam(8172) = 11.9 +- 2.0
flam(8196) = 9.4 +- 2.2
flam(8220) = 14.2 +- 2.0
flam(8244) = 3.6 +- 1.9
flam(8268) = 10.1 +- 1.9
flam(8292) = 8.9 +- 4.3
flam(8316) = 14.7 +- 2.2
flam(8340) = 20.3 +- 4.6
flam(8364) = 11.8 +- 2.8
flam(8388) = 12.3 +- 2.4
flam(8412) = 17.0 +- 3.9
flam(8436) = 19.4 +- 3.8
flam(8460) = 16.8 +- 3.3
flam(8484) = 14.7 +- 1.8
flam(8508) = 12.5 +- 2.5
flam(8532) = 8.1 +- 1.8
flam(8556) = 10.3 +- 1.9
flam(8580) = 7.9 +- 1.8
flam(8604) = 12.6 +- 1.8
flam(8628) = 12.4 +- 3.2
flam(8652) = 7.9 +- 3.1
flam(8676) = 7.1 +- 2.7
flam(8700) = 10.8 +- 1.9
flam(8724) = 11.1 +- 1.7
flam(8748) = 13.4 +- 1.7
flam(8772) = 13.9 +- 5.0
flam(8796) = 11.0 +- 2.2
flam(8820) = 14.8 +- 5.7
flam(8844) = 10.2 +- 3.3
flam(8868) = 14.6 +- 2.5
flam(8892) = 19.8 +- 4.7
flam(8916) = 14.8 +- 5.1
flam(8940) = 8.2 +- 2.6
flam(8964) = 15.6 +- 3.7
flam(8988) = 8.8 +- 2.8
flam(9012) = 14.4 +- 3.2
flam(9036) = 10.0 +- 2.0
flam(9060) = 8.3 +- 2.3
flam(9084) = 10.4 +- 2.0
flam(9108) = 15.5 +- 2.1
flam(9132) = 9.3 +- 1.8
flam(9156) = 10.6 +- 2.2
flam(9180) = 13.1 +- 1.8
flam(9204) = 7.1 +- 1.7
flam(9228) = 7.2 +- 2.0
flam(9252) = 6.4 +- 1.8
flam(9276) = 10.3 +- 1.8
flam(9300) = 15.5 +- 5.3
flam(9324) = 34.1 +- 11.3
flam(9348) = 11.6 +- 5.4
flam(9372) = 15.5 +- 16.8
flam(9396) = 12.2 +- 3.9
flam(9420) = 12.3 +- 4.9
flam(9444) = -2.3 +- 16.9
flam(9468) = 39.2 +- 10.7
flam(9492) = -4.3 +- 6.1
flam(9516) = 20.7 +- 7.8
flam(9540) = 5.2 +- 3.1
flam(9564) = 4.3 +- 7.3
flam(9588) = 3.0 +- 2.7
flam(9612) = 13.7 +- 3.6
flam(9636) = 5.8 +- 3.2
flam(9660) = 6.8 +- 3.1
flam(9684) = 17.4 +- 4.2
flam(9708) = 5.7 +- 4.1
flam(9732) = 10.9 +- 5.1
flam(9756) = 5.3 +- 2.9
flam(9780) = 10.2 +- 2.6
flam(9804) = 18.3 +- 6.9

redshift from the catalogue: 0.22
